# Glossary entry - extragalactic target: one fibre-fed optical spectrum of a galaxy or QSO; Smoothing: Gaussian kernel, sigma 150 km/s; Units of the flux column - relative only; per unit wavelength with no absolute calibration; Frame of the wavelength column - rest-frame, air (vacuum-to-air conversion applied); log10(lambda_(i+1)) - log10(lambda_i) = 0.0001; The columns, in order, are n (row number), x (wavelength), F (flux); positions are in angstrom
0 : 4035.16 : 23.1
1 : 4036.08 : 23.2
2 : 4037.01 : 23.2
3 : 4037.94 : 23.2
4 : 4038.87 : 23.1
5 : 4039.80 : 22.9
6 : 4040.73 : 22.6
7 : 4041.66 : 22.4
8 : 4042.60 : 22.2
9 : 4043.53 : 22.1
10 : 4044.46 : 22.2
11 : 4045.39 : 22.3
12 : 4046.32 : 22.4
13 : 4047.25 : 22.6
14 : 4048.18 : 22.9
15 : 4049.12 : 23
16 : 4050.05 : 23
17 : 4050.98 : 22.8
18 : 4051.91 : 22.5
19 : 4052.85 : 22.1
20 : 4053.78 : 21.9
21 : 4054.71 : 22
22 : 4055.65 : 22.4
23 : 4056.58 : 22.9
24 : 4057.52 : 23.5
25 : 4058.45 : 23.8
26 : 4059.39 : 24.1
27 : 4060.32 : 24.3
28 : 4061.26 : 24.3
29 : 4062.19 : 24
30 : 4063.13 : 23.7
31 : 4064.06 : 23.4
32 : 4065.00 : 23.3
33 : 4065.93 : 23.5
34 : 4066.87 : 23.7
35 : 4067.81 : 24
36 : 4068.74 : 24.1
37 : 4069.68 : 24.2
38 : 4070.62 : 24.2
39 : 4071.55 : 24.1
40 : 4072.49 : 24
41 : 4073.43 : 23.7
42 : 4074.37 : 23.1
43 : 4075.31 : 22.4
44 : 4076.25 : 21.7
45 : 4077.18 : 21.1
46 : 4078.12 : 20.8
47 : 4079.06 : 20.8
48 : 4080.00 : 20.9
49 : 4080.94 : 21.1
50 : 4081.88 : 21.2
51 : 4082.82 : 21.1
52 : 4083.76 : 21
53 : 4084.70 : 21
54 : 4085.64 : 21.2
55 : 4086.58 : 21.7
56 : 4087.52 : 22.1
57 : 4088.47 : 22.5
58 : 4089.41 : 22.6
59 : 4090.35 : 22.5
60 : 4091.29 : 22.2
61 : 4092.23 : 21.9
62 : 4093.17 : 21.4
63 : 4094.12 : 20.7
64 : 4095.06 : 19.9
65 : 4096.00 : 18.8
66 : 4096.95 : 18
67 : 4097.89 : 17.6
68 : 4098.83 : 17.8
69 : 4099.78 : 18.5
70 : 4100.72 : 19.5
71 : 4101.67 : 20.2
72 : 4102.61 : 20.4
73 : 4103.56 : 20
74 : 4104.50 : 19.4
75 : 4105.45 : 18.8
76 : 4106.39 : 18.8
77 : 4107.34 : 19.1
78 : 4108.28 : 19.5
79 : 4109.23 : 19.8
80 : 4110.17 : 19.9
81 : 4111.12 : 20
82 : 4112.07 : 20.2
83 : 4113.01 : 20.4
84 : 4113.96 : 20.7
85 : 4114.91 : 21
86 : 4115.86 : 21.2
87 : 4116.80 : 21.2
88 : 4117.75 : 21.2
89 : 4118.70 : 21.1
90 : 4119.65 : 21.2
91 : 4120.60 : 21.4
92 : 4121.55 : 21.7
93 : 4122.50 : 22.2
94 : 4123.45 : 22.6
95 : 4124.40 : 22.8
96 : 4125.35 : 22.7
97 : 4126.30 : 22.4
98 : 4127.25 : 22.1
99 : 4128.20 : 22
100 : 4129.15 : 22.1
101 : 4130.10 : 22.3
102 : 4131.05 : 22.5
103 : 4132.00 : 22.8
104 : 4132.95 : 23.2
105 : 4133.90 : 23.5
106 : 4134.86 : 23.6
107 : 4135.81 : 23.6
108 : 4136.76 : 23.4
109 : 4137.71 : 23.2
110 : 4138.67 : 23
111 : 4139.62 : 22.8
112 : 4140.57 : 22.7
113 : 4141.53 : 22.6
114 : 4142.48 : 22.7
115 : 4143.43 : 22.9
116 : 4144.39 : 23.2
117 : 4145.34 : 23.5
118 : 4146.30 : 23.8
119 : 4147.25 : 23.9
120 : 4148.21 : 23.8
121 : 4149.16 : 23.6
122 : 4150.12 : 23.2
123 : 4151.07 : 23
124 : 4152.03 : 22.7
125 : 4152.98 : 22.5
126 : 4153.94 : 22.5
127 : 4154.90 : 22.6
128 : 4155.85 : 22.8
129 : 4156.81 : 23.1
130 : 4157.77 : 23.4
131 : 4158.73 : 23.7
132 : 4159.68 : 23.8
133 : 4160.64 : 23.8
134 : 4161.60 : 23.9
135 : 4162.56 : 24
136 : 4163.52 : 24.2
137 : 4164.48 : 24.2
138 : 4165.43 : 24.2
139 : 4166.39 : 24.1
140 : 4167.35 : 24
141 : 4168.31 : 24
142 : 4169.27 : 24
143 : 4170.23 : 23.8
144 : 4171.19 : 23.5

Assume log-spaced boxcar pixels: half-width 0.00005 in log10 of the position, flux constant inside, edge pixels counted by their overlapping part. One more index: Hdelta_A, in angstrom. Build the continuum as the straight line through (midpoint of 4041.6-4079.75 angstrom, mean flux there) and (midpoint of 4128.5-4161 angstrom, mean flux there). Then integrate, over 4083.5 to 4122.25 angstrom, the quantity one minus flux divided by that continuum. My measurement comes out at 4.3 angstrom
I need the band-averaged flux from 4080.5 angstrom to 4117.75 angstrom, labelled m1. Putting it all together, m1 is 20.4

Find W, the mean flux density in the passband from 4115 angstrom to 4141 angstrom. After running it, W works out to 22.4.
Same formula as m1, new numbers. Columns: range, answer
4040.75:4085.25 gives 22.7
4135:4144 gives 23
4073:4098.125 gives 21.3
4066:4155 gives 21.8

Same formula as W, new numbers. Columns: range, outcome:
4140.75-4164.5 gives 23.3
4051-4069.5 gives 23.3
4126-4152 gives 23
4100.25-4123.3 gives 20.4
